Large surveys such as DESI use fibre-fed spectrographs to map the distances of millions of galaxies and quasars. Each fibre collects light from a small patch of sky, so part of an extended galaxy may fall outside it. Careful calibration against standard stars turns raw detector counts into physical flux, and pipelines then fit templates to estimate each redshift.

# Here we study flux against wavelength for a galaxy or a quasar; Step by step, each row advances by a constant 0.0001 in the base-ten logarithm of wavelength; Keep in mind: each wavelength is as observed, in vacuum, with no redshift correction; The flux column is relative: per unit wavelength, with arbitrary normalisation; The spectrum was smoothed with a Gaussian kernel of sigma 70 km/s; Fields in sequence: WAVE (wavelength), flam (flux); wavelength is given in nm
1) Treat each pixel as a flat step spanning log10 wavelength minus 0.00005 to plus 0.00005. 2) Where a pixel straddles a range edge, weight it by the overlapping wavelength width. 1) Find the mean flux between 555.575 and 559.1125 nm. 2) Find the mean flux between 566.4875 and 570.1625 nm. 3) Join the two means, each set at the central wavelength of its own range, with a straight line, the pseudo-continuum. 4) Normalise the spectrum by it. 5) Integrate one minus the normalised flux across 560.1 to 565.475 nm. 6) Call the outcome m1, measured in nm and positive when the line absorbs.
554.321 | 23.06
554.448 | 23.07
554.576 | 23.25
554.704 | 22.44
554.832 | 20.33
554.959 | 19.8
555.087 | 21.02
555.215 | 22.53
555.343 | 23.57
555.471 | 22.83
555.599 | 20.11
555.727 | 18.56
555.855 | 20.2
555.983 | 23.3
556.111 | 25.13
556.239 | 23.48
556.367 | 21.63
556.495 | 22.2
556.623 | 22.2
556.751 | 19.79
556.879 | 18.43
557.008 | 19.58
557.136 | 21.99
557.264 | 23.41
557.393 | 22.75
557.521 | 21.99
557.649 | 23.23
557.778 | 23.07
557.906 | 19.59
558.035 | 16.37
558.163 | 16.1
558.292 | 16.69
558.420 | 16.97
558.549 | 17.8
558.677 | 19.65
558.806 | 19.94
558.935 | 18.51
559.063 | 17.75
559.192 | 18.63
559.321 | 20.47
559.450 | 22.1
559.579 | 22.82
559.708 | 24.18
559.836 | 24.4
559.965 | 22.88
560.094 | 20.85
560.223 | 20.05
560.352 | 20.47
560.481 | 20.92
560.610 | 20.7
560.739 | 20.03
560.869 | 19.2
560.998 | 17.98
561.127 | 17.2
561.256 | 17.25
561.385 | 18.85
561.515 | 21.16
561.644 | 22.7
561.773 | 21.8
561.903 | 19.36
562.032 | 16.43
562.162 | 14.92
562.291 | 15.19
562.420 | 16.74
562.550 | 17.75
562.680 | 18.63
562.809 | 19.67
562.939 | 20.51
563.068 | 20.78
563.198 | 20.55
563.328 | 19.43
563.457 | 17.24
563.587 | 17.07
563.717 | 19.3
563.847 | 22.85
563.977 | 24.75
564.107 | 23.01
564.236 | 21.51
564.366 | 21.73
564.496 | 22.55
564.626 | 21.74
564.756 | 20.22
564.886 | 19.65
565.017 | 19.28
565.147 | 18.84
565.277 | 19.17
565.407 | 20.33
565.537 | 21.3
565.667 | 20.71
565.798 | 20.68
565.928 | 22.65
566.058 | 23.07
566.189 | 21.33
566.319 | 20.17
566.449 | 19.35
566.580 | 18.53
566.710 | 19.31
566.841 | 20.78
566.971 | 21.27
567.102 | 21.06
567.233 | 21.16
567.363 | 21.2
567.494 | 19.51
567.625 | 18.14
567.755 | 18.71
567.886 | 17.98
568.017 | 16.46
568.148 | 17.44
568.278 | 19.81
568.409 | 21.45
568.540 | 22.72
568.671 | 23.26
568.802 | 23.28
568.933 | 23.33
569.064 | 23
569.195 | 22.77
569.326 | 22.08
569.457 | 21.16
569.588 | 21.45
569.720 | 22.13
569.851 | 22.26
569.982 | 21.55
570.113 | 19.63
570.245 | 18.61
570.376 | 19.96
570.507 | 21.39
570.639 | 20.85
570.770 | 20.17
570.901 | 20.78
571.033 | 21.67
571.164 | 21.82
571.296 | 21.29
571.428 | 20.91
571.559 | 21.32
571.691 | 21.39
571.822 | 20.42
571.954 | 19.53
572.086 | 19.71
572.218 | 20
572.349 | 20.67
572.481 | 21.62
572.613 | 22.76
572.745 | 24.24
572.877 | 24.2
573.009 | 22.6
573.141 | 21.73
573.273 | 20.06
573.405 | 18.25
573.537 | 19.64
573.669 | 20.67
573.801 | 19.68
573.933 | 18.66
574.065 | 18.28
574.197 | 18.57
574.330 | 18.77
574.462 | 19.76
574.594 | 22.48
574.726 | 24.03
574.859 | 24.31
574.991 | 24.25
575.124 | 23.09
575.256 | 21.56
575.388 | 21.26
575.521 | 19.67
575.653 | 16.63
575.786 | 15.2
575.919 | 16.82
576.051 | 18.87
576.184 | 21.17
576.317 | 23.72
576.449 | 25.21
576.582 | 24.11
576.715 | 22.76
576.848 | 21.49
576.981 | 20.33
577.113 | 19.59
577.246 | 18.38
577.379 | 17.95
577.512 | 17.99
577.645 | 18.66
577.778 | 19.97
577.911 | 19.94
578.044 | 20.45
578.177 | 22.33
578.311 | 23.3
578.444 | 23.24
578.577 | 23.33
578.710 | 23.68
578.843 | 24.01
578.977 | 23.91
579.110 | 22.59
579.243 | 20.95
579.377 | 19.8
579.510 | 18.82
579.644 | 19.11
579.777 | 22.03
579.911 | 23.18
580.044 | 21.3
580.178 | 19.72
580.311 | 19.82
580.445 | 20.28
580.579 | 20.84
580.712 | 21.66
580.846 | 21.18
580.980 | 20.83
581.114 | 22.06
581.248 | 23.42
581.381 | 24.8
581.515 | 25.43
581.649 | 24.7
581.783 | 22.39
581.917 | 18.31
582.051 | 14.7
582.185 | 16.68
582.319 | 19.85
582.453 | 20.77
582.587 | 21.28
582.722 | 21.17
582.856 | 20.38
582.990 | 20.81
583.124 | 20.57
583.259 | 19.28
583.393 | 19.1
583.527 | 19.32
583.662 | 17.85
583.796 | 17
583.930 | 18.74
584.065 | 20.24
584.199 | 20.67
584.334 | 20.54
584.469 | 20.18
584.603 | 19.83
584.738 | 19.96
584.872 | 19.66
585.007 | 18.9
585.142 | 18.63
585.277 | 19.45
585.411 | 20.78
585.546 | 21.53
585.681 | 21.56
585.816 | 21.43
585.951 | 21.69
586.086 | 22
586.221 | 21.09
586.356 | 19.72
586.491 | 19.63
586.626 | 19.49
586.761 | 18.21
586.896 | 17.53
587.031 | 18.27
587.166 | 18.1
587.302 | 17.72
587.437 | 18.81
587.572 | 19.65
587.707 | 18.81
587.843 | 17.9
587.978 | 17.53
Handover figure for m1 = 0.23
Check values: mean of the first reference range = 20.4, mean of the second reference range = 20.8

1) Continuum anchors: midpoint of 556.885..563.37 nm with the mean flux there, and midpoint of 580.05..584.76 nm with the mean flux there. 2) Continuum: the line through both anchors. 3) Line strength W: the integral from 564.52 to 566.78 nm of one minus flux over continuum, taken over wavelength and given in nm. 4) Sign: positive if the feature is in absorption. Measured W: -0.053 nm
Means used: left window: 19.8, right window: 20.4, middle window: 20.4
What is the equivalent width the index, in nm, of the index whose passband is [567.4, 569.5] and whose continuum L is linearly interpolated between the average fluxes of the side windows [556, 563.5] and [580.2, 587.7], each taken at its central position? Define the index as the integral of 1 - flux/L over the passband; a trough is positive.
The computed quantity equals -0.07 nm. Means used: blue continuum 20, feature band 20.7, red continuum 20.1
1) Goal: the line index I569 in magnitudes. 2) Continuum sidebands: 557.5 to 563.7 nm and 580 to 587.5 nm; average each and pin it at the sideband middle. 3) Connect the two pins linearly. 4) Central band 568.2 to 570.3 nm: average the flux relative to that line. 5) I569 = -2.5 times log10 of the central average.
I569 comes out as -0.11 mag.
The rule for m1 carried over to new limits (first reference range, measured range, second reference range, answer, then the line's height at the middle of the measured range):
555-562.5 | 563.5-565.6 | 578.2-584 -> -0.03 nm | 20.5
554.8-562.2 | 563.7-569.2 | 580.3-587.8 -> -0.12 nm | 20.4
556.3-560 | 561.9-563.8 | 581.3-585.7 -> 0.20 nm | 20.4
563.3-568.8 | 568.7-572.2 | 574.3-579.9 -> -0.09 nm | 20.7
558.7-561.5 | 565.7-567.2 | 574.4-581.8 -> -0.01 nm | 20.7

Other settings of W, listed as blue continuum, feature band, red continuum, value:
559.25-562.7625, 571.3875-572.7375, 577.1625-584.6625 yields -0.04 nm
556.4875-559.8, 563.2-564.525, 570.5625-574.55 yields -0.03 nm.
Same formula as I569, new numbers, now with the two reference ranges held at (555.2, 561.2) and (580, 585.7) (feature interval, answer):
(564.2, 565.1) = -0.02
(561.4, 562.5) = 0.12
